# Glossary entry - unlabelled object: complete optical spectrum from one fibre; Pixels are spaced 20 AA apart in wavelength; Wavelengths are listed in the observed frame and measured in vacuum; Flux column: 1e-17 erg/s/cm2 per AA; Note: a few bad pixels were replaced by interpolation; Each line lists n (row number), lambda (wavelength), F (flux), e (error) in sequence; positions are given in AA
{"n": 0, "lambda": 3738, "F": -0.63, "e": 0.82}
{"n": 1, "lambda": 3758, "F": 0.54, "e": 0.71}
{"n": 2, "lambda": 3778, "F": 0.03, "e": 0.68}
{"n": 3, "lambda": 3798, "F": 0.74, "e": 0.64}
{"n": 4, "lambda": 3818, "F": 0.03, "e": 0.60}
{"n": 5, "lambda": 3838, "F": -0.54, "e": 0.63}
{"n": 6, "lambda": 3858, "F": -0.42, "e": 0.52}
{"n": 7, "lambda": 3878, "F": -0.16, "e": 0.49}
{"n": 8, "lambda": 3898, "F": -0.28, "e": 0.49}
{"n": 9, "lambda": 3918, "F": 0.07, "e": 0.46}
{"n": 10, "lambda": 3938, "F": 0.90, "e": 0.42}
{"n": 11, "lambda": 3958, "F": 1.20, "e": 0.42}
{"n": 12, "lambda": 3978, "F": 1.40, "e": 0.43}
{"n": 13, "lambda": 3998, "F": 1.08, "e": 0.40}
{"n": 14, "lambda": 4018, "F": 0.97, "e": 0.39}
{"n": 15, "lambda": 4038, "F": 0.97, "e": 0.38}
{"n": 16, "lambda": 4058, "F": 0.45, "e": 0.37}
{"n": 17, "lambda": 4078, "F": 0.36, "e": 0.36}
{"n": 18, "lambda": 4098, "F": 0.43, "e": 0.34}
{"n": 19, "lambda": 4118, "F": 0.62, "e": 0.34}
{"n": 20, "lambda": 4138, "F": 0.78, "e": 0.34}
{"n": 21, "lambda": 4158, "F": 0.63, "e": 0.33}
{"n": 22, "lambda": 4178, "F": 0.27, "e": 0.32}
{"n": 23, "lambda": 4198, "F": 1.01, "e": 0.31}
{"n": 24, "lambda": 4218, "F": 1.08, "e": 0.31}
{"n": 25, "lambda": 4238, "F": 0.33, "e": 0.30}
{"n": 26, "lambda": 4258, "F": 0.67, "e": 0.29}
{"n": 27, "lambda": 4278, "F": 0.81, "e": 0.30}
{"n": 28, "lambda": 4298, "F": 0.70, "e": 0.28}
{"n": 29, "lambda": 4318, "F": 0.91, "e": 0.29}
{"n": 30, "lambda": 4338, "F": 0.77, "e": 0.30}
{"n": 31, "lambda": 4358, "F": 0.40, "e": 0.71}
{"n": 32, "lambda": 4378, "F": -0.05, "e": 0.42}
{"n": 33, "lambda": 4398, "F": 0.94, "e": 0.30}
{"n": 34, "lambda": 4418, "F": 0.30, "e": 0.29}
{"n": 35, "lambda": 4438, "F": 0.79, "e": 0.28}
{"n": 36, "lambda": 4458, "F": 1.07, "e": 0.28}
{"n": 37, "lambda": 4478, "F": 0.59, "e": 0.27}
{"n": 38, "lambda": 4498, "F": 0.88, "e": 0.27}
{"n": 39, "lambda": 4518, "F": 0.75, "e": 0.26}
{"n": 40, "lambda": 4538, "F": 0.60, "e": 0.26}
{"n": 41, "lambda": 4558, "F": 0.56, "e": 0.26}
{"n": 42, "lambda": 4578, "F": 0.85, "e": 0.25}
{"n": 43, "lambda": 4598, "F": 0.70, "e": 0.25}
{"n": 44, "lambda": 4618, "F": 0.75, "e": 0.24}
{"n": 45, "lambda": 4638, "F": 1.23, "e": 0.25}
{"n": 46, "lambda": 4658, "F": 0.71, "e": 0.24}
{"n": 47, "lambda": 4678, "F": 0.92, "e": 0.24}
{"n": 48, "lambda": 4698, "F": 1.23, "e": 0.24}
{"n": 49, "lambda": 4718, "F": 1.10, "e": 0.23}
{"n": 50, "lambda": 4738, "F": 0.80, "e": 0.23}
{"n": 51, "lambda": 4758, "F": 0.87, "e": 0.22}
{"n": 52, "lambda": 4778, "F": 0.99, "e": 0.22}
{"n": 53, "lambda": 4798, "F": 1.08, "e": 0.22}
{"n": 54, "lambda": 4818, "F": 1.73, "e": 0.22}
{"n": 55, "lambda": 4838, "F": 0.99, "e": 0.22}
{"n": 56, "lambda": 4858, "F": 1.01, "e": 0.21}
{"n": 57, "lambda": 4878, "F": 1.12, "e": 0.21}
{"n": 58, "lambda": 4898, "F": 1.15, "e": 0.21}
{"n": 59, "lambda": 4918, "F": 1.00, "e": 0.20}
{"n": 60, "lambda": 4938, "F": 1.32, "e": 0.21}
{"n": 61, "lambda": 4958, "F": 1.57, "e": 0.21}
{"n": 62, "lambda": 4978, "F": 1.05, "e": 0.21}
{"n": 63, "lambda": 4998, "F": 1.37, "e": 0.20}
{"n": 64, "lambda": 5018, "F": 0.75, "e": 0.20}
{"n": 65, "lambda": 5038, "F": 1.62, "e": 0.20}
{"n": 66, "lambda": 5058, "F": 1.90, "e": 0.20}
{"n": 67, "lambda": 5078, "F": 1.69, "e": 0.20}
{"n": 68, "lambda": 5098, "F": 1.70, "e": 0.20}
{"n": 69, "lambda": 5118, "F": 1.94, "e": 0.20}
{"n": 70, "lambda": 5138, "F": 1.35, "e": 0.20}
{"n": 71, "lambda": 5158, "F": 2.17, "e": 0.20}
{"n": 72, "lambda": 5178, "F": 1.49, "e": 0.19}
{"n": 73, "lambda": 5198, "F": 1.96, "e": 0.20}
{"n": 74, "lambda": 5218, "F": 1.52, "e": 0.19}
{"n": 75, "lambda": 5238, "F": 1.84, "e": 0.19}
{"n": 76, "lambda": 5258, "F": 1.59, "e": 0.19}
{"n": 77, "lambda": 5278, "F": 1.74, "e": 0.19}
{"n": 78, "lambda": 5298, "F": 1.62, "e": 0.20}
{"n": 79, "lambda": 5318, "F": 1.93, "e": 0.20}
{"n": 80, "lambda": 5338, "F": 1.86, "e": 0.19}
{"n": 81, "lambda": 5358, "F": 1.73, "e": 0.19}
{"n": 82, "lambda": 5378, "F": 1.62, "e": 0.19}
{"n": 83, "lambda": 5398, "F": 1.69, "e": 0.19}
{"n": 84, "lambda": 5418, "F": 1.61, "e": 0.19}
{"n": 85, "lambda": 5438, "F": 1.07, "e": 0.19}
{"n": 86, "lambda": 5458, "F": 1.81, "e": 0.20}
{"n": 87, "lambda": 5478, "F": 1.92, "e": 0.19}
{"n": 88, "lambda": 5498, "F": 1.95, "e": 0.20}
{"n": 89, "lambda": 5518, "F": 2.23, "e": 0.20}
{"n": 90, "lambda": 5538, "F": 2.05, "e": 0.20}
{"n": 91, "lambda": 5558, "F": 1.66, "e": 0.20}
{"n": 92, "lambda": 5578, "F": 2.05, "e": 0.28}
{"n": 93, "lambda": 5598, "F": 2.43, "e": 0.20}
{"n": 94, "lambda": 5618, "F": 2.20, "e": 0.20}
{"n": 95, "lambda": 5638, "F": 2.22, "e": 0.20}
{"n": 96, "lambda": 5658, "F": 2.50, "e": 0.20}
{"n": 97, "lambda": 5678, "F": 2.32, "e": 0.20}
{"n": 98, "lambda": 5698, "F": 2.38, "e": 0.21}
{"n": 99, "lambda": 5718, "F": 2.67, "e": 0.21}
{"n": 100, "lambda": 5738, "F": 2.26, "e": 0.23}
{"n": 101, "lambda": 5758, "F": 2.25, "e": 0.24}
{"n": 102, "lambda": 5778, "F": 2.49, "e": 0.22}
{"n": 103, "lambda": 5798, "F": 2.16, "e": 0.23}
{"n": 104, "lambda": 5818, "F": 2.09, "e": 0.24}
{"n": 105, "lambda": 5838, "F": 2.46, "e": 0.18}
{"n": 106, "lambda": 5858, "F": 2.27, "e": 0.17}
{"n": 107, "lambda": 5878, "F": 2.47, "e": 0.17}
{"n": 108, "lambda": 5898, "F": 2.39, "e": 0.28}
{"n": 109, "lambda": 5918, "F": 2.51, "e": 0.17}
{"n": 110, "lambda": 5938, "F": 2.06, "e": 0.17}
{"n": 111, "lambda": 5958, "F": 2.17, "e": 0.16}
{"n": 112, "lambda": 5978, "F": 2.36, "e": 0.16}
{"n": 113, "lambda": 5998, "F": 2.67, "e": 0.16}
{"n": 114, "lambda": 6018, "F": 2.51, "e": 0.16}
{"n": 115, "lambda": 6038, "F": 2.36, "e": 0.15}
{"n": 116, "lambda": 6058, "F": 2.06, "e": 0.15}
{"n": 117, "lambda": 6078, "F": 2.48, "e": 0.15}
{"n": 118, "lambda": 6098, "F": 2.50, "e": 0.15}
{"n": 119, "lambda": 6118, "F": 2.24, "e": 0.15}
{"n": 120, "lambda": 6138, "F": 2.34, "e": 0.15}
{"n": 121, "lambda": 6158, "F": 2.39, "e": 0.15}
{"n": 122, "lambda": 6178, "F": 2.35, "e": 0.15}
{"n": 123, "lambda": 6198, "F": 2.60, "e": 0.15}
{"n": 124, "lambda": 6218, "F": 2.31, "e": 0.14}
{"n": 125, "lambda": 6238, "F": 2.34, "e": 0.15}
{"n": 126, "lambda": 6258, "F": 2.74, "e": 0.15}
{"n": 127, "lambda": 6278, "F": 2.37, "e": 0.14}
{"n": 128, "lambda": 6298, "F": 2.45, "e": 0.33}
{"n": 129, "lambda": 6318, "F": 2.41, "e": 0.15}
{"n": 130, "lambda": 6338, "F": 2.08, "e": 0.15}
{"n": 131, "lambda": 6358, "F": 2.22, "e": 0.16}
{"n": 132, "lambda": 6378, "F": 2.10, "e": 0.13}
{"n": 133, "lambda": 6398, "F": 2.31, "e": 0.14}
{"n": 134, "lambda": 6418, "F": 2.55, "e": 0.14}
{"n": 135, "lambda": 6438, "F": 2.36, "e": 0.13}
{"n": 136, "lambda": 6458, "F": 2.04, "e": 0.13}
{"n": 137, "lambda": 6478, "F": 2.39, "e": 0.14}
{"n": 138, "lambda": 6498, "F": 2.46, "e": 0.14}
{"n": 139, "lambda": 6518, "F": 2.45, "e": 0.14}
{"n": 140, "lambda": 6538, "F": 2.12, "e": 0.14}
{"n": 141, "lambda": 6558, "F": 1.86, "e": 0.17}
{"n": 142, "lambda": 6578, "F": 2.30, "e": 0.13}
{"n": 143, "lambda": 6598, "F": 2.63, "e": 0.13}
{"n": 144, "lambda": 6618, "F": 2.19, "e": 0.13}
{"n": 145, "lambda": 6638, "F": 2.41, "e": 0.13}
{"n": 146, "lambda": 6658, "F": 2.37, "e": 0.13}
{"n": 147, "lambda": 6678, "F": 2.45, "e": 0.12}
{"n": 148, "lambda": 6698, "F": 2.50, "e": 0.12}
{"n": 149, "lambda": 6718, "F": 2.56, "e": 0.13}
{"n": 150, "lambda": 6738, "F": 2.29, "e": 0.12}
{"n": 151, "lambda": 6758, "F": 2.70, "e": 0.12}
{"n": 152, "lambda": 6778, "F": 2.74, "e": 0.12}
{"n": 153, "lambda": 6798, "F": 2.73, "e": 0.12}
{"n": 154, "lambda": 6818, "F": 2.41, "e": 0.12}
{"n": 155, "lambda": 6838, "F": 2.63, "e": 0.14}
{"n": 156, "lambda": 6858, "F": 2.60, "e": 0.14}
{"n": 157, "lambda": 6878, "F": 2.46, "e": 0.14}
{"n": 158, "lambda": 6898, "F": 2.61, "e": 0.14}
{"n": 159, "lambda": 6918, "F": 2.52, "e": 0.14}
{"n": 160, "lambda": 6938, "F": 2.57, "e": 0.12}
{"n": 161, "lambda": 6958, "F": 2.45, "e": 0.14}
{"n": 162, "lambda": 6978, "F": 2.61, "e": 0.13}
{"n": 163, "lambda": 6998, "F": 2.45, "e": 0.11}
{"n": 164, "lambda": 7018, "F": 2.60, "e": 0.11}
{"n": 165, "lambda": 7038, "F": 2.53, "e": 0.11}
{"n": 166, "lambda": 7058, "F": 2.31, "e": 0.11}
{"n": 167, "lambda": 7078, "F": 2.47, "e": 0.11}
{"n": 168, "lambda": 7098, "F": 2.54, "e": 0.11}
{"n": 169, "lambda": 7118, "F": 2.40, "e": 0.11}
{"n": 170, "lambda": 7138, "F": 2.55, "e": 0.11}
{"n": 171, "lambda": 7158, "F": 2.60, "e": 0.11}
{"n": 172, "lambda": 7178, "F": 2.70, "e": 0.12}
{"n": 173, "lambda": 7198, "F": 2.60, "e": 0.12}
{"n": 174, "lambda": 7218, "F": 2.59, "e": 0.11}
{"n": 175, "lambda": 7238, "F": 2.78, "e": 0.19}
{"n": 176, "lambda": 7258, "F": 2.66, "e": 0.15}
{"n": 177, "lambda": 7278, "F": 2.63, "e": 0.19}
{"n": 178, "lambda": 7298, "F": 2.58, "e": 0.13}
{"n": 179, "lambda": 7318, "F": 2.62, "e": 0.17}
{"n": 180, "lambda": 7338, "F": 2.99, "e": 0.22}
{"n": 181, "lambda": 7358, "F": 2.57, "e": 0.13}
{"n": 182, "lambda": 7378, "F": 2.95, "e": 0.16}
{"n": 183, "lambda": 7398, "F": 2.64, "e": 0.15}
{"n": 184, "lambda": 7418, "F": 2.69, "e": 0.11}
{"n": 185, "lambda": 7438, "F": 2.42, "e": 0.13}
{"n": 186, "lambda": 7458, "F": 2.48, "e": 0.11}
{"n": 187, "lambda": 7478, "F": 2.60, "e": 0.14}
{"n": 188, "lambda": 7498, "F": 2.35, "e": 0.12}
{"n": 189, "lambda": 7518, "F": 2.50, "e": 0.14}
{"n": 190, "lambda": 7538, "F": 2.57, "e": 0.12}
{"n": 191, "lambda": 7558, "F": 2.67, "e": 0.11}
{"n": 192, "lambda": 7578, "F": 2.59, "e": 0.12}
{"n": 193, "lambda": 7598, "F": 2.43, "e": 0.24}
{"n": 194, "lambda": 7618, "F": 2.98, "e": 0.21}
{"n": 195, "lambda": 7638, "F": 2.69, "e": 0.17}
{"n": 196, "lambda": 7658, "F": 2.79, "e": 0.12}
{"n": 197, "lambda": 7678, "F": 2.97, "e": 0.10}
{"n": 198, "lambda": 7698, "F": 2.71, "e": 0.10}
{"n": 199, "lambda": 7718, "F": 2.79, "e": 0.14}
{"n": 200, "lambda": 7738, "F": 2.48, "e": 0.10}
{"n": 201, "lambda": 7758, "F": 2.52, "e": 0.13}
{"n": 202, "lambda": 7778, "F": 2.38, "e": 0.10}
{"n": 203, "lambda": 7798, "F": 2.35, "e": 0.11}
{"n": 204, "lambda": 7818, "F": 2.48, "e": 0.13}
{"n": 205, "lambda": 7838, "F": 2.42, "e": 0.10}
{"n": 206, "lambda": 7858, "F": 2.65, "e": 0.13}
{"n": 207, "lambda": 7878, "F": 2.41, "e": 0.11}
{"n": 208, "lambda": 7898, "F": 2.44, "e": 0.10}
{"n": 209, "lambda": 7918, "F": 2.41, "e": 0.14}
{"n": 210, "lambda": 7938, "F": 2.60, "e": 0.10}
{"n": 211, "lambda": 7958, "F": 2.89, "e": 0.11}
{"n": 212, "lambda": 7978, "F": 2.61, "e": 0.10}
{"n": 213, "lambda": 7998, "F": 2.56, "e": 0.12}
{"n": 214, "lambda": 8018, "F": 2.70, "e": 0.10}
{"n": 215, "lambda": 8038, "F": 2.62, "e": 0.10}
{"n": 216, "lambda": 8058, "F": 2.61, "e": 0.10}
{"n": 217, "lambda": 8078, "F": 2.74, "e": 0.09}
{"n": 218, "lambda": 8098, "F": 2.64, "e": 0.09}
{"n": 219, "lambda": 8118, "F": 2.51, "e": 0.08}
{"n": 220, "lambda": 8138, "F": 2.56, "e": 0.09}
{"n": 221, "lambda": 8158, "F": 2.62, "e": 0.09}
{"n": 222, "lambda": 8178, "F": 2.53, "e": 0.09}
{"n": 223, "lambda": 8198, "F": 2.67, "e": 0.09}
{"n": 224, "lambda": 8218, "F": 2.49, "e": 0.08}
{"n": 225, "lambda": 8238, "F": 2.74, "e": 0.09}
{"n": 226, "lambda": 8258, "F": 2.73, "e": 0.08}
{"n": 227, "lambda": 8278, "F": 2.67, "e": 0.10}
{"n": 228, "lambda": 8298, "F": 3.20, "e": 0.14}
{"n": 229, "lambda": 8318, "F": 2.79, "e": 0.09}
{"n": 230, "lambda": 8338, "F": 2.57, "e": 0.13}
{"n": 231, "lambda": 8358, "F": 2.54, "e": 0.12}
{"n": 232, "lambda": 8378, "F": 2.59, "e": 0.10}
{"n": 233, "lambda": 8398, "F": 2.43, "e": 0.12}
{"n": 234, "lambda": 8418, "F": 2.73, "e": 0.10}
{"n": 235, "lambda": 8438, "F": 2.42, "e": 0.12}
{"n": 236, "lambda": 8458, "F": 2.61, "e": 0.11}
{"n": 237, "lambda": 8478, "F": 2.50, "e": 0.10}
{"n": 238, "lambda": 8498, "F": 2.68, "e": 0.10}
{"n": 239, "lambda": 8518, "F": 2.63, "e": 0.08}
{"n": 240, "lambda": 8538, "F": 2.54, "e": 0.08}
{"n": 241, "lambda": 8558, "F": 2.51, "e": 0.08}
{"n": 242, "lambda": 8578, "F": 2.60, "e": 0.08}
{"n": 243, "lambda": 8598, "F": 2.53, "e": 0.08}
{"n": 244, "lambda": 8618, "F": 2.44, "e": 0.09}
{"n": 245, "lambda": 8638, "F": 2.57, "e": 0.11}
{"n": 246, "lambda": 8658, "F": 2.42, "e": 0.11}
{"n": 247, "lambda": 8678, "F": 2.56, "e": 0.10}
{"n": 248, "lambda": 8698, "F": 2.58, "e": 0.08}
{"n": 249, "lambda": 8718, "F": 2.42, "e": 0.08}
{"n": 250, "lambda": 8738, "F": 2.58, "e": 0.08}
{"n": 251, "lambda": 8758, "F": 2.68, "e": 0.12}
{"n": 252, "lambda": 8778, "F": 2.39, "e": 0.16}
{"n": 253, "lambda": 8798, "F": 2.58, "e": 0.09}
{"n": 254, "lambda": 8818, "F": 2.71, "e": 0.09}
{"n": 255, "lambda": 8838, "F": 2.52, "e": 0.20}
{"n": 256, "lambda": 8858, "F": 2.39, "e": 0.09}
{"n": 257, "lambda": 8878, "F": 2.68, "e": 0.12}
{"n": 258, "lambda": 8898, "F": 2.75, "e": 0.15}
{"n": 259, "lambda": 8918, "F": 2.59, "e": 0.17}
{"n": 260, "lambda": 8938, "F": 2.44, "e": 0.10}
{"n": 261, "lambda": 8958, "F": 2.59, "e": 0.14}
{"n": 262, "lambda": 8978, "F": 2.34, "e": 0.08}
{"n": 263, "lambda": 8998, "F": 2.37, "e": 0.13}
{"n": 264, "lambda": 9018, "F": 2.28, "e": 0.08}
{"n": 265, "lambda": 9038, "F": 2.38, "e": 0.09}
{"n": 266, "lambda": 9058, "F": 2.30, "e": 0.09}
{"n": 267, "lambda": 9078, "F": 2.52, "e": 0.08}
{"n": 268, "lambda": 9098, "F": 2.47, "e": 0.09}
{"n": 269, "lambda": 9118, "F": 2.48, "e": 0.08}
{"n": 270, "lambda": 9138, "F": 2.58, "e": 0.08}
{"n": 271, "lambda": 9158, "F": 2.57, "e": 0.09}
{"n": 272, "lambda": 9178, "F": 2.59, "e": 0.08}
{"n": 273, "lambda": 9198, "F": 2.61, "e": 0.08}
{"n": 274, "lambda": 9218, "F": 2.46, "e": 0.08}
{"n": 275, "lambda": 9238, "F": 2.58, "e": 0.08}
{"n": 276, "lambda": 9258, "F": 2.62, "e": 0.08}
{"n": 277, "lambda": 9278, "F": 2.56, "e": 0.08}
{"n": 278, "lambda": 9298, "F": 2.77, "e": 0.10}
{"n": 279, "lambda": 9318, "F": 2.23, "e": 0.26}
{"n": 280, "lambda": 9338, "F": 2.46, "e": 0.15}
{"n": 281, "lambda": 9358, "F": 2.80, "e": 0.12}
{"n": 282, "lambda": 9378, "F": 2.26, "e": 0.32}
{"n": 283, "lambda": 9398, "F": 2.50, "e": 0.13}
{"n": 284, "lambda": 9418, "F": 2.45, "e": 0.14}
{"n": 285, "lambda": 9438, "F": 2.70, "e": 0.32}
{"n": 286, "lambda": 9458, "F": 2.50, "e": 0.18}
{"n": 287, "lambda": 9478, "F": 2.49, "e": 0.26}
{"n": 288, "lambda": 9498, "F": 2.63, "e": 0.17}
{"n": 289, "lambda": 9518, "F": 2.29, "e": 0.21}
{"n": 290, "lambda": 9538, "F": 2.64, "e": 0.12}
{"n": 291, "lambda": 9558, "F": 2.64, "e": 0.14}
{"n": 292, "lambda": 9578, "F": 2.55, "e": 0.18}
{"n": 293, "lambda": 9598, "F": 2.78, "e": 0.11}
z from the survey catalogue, 0.26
